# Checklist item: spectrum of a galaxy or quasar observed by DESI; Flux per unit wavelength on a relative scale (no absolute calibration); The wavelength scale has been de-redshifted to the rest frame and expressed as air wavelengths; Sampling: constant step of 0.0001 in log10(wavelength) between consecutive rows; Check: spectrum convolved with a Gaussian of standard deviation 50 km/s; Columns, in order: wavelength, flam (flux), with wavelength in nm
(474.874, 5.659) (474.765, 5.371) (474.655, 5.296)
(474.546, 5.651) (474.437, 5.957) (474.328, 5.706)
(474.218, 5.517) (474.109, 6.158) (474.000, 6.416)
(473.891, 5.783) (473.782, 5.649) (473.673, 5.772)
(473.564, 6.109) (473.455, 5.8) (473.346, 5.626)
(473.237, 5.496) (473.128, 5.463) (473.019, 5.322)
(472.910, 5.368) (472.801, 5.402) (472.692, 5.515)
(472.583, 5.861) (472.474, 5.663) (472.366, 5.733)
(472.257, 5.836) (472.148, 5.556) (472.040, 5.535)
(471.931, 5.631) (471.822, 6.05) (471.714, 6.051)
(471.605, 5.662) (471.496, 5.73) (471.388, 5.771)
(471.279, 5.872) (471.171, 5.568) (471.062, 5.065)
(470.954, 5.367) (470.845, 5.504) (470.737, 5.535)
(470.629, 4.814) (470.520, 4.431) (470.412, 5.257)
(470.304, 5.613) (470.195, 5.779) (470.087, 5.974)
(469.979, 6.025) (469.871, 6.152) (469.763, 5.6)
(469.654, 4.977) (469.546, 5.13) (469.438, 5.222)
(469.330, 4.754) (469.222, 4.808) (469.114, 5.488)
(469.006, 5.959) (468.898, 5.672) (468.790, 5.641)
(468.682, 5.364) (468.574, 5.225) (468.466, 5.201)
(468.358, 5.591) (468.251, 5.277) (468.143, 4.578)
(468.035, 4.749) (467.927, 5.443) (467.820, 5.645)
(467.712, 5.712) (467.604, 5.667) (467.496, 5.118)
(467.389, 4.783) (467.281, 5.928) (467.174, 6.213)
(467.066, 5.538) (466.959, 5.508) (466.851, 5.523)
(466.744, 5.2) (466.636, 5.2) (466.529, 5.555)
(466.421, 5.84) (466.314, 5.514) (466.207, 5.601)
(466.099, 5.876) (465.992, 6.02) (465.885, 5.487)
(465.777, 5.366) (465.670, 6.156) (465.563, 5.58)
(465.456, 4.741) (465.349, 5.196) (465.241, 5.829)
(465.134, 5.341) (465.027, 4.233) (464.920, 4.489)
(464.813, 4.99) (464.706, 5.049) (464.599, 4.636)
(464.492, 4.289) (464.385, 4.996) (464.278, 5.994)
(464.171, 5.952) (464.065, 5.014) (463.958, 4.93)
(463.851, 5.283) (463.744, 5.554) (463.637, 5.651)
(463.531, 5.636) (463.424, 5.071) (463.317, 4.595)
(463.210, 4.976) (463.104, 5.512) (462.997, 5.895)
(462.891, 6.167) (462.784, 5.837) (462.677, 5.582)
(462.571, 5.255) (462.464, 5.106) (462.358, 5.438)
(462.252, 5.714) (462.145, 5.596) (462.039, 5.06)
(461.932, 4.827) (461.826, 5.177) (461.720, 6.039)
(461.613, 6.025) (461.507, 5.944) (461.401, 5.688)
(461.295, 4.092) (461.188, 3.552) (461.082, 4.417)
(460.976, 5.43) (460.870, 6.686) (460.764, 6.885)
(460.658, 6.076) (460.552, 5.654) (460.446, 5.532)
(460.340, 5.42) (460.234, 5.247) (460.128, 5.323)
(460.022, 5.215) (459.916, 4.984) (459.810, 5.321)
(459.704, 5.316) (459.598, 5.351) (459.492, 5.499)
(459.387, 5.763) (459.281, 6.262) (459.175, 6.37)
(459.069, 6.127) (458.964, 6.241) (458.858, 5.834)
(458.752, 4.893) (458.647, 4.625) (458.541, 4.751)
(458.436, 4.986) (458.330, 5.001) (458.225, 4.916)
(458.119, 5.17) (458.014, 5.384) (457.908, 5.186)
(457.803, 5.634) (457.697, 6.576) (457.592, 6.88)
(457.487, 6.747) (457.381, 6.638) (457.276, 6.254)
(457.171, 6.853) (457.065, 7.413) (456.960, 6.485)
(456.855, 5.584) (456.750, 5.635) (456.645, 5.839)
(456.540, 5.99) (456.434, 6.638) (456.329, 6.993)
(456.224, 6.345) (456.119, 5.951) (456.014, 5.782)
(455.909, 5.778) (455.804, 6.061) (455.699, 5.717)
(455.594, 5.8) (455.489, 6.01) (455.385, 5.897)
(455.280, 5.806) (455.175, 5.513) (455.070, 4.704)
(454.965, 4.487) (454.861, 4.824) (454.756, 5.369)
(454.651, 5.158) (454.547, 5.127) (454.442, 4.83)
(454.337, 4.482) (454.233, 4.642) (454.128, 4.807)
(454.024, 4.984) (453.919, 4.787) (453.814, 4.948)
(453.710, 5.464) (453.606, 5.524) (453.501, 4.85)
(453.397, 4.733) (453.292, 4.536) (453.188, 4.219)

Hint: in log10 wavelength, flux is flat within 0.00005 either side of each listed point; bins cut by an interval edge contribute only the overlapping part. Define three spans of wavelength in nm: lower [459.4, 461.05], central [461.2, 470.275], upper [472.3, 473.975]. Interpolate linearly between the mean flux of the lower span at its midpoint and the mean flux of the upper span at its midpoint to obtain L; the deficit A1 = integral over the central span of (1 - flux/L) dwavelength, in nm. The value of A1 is 0.37 nm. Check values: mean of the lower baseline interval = 5.59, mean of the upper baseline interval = 5.65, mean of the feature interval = 5.39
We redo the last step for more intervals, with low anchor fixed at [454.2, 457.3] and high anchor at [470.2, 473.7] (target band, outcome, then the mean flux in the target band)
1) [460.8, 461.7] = 0.06 nm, 5.29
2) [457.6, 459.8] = 0.07 nm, 5.52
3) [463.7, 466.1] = 0.17 nm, 5.25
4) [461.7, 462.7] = 0.06 nm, 5.36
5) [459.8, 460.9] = 0.01 nm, 5.66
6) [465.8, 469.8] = 0.13 nm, 5.42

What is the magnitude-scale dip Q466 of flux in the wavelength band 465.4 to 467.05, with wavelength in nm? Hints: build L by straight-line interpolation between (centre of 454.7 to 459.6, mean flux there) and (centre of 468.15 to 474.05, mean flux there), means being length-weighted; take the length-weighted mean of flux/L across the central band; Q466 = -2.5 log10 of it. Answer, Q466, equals 0.02 mag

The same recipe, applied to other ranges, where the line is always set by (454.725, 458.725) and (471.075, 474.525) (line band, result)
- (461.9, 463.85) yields 0.07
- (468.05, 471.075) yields 0.07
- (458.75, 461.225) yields 0.04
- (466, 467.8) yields 0.04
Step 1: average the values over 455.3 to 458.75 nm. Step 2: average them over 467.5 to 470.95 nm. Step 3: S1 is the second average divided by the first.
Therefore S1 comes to 0.9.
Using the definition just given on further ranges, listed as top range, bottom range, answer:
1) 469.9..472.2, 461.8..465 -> 1.06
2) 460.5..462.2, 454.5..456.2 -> 0.99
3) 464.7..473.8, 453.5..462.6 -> 0.98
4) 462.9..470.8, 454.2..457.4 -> 0.93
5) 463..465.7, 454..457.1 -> 0.92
